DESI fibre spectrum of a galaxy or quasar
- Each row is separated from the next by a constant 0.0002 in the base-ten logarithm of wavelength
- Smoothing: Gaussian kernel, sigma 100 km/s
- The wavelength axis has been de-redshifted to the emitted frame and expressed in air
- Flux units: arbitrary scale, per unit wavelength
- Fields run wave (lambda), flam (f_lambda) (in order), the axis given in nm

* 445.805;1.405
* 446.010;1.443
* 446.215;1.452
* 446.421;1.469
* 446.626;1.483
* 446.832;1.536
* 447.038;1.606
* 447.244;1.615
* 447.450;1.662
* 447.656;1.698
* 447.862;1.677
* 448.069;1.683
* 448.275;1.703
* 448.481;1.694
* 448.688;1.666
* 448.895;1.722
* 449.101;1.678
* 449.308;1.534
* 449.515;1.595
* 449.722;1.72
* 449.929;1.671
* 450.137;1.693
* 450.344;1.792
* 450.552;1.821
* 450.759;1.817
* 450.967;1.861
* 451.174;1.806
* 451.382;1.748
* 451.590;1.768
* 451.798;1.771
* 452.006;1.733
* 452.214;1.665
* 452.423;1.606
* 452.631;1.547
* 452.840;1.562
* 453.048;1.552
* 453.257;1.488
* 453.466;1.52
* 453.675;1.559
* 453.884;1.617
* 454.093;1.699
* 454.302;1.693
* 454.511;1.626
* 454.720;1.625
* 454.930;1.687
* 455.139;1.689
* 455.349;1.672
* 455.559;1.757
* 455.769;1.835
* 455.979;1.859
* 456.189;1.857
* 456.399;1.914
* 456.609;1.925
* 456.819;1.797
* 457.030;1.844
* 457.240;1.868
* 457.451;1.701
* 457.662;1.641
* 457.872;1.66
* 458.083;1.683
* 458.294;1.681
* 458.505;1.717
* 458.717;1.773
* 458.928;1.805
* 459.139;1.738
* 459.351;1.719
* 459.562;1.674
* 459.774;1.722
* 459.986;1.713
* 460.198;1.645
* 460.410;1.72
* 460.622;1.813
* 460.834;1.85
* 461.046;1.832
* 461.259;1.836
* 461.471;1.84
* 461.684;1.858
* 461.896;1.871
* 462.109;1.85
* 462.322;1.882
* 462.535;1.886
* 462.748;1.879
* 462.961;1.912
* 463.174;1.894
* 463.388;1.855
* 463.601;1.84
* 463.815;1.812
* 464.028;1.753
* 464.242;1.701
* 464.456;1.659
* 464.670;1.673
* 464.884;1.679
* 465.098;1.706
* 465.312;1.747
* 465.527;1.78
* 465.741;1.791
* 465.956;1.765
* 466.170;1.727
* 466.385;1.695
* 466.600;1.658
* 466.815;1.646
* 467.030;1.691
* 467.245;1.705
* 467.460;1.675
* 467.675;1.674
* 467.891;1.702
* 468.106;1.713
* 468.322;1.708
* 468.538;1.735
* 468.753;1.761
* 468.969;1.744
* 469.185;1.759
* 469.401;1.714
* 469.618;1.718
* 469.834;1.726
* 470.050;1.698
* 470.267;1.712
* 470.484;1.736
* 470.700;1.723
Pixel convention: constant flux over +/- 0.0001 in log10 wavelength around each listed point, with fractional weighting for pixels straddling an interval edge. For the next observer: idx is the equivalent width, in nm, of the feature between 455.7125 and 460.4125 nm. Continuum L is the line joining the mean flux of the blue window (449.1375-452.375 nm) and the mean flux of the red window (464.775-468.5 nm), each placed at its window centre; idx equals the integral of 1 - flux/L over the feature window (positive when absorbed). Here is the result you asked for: -0.11 nm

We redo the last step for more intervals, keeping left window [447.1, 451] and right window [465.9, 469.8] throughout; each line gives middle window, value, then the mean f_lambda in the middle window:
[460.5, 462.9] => -0.21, 1.85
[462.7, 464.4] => -0.12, 1.82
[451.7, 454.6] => 0.14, 1.62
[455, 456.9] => -0.12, 1.81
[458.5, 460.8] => -0.04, 1.73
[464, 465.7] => -0.01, 1.71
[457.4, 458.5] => 0.02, 1.68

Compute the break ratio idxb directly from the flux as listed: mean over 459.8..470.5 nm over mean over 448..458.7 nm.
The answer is 1.0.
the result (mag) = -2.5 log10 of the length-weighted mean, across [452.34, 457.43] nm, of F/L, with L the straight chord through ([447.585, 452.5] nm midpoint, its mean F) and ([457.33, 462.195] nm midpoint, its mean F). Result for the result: 0.02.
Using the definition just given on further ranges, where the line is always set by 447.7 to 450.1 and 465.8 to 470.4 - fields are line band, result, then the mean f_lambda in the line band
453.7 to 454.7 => 0.020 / 1.65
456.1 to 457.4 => -0.107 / 1.86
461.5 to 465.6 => -0.063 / 1.8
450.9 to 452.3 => -0.057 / 1.76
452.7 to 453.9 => 0.091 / 1.54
